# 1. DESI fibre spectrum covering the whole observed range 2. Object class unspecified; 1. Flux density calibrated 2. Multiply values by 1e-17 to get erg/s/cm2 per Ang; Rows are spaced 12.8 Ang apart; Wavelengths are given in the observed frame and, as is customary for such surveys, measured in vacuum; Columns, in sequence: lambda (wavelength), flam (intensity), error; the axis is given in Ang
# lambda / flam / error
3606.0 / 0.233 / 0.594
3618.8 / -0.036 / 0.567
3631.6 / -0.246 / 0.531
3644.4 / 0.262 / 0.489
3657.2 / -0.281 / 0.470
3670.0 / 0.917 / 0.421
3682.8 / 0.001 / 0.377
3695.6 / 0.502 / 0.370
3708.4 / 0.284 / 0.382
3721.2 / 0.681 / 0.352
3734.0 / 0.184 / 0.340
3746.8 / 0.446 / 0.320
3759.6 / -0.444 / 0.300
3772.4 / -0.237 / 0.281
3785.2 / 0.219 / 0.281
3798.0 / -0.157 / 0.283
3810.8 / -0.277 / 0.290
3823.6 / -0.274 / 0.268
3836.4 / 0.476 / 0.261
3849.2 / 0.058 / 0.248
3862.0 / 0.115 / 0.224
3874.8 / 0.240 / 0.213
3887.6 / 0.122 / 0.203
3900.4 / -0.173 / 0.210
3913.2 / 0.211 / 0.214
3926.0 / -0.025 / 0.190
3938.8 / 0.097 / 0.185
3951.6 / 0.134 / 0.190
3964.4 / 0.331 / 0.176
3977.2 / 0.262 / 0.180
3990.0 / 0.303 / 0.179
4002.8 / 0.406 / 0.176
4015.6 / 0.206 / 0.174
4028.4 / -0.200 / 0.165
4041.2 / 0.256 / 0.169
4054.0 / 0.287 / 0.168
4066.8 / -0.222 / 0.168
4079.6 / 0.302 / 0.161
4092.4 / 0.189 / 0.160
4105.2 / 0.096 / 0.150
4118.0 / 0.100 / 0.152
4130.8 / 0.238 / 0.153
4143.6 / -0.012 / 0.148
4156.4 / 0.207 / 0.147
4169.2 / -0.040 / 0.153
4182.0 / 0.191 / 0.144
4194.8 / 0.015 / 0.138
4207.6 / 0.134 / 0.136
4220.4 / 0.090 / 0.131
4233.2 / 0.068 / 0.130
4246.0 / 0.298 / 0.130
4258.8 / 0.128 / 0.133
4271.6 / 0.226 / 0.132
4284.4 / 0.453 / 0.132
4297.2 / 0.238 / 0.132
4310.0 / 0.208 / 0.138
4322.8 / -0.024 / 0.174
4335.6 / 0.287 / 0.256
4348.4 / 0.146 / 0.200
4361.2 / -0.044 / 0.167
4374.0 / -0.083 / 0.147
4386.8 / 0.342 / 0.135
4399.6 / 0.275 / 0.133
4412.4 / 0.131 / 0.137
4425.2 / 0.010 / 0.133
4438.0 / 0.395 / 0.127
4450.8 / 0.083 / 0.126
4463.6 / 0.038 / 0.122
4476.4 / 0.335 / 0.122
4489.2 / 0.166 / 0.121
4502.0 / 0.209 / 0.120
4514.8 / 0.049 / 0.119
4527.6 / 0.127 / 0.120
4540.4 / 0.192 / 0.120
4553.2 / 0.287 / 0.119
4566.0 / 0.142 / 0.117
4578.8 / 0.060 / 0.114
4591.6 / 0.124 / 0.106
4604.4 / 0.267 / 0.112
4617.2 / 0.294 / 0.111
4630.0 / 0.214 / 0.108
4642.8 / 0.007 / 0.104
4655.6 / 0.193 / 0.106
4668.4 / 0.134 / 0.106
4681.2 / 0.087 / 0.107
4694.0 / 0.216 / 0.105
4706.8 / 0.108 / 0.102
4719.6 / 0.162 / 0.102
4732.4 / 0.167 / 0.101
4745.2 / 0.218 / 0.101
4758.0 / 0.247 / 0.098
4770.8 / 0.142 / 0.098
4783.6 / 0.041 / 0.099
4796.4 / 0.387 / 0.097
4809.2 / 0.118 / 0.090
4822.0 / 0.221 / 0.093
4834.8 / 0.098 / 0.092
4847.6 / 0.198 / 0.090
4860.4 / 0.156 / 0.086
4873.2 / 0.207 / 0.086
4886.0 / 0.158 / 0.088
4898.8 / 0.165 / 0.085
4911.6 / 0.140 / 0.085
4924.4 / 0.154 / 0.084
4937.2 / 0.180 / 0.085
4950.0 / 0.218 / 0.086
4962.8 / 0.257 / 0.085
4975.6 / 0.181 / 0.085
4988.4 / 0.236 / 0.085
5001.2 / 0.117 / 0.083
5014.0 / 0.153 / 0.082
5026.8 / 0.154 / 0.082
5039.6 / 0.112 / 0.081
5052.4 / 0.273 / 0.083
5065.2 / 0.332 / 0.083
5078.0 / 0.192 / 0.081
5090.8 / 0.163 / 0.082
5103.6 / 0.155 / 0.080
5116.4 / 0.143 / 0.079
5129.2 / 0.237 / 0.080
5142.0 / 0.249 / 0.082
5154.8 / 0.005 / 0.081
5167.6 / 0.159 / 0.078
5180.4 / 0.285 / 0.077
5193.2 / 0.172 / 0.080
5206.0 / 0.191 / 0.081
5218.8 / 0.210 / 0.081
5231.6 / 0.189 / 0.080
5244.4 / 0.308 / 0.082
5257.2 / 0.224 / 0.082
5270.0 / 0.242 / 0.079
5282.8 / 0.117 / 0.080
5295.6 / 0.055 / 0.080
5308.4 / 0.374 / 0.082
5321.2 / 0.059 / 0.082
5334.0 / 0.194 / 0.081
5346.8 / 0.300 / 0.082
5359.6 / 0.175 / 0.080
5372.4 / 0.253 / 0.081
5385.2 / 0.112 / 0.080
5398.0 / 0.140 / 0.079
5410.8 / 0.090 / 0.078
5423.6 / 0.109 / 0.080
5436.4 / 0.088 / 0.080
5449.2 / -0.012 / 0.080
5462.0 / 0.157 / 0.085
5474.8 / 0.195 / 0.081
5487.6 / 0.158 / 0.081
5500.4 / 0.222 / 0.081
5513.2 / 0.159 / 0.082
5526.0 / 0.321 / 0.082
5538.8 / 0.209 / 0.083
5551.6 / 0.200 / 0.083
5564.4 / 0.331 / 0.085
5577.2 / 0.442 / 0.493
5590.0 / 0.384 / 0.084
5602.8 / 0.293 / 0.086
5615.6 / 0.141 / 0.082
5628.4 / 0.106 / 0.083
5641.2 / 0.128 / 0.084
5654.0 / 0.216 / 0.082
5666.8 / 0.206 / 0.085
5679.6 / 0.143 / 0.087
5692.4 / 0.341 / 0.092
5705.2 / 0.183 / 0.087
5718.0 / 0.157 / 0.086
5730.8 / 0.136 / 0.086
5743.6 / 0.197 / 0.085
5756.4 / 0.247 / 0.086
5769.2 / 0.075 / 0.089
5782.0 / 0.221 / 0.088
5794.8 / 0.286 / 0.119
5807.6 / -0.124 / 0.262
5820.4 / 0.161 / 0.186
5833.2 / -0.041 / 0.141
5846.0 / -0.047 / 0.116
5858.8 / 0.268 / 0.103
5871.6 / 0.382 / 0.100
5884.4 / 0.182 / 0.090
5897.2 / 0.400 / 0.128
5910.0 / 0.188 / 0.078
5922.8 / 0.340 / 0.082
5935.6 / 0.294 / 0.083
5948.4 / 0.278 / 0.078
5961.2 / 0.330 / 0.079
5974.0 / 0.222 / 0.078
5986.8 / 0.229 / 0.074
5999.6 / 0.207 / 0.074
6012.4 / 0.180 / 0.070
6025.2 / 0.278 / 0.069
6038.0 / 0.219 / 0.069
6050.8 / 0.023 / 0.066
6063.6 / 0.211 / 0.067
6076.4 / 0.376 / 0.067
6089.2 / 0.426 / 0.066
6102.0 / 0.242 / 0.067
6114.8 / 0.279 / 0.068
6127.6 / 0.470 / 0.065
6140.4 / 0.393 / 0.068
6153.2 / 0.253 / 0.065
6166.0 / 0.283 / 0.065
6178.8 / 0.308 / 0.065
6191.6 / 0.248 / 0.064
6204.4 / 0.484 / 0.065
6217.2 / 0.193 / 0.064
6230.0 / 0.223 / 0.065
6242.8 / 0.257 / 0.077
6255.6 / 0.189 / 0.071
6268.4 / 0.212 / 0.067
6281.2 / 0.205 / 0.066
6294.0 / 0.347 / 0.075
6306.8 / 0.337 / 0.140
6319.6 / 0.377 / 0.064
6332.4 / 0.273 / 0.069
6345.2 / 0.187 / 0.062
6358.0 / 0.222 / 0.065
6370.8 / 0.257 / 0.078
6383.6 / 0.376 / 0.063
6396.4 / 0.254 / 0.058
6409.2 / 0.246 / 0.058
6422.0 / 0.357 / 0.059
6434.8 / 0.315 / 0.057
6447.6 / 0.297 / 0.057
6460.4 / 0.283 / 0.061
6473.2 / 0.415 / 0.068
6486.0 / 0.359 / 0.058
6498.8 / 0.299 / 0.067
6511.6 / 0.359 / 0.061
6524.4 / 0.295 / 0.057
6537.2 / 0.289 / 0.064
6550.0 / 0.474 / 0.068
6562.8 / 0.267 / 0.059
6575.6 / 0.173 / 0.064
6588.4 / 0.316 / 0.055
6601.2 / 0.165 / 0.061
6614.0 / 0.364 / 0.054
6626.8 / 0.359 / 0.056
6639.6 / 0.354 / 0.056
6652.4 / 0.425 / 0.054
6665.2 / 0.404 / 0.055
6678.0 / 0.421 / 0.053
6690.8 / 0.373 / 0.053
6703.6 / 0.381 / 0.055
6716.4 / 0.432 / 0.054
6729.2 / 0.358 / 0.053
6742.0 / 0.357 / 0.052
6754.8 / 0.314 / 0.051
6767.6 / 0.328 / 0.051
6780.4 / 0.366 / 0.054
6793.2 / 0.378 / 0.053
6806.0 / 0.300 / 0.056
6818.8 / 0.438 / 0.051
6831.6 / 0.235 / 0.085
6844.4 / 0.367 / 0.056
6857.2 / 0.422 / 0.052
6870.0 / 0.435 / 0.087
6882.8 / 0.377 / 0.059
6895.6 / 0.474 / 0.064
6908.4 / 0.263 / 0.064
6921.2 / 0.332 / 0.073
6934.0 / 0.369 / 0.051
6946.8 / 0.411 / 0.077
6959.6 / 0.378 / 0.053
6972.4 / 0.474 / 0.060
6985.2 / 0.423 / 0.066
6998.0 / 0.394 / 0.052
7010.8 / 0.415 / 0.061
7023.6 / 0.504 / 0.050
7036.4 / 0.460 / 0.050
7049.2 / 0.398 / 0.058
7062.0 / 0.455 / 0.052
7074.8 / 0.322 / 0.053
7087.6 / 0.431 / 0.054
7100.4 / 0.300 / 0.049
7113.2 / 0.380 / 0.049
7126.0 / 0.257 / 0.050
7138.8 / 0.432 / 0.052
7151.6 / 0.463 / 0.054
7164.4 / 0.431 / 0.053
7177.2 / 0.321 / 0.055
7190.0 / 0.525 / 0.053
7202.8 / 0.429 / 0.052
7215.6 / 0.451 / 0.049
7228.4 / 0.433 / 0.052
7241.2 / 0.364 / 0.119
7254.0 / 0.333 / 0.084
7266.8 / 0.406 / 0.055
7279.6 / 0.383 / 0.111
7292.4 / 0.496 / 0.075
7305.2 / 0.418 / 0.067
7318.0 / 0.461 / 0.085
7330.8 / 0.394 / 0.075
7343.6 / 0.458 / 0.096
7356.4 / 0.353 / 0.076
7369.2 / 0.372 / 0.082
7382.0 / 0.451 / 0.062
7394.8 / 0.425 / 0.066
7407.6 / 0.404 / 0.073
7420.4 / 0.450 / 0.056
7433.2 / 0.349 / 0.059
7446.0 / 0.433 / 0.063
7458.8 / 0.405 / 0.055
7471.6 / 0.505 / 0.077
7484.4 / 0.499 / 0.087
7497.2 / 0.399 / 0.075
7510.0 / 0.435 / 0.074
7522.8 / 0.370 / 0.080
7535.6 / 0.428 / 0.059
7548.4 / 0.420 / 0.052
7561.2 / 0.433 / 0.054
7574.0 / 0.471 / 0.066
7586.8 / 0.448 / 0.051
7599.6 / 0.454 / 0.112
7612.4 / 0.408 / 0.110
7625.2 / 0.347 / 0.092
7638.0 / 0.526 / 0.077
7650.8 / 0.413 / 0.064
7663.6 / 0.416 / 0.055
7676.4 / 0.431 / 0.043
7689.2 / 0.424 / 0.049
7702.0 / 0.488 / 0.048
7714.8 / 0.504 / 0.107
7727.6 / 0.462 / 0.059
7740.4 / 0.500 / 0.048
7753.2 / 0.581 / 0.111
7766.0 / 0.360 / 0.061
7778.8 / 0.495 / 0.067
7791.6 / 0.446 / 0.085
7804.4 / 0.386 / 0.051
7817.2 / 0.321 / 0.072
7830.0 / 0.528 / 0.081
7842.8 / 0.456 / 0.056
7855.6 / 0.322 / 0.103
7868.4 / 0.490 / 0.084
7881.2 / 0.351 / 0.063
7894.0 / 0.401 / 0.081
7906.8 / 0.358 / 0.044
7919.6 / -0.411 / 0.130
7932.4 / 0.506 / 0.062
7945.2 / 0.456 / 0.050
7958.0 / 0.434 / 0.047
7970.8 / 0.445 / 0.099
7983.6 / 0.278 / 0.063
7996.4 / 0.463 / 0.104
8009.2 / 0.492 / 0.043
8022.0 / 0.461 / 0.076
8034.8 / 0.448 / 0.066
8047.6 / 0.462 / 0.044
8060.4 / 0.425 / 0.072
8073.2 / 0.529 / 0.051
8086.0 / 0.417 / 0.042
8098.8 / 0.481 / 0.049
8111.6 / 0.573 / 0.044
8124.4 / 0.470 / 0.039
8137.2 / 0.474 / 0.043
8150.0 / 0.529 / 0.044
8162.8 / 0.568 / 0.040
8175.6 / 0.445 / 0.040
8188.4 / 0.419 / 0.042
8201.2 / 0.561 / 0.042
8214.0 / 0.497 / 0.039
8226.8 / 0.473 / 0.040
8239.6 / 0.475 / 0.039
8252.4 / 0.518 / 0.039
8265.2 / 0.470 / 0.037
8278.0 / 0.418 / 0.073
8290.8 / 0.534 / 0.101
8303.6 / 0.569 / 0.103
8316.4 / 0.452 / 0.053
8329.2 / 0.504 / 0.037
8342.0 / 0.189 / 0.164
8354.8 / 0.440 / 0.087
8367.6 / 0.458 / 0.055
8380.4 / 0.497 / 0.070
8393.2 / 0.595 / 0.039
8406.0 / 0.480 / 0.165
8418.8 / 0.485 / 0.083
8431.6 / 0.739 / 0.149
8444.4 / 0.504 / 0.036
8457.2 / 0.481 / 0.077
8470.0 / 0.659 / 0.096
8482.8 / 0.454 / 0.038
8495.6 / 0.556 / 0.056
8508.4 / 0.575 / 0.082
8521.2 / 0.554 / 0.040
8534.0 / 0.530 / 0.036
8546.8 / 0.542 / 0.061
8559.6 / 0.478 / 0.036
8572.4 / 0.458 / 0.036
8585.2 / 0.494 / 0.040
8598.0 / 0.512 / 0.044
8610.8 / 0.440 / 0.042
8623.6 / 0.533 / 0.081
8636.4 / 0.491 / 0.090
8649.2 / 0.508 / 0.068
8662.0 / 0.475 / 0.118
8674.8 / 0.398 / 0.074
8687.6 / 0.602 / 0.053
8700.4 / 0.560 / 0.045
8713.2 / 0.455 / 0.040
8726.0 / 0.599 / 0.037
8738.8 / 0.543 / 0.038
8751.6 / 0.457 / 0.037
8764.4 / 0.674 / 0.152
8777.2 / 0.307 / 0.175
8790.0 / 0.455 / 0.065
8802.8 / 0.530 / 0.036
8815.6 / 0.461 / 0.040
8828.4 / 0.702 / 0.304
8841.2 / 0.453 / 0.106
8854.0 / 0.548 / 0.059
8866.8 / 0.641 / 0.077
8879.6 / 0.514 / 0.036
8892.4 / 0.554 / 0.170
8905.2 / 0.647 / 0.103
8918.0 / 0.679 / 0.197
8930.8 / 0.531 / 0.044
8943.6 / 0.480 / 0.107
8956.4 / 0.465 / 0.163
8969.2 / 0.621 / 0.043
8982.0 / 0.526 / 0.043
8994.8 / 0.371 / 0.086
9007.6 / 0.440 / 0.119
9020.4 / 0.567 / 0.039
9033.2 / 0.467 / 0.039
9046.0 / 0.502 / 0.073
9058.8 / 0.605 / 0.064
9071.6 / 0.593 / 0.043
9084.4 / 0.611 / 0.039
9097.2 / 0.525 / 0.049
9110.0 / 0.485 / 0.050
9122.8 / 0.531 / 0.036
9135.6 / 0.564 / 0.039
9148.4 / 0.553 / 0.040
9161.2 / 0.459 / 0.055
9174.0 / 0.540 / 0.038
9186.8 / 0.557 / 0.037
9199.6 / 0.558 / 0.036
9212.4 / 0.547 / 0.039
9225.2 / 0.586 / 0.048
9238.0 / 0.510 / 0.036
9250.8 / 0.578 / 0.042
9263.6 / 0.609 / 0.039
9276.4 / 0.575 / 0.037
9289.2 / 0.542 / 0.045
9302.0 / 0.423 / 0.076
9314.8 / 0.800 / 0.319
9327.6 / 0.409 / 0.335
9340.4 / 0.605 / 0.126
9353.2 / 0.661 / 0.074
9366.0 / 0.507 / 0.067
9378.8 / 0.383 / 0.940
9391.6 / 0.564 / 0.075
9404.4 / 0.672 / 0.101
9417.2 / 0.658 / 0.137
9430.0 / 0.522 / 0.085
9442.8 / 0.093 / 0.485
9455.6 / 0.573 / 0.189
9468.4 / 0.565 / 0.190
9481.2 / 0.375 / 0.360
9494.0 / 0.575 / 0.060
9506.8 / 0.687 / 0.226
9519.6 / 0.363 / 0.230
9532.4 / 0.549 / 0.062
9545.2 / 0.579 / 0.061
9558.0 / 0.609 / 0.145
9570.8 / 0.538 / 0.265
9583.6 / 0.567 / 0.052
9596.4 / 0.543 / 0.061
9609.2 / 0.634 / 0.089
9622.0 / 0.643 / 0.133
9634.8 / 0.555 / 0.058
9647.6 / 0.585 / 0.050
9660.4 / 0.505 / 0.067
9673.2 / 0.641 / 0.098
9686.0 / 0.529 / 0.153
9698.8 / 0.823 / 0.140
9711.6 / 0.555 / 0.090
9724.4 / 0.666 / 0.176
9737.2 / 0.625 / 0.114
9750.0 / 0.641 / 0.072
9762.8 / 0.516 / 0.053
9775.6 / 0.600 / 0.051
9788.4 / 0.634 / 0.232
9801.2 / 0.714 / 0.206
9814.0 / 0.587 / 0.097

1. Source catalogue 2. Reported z 0.526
